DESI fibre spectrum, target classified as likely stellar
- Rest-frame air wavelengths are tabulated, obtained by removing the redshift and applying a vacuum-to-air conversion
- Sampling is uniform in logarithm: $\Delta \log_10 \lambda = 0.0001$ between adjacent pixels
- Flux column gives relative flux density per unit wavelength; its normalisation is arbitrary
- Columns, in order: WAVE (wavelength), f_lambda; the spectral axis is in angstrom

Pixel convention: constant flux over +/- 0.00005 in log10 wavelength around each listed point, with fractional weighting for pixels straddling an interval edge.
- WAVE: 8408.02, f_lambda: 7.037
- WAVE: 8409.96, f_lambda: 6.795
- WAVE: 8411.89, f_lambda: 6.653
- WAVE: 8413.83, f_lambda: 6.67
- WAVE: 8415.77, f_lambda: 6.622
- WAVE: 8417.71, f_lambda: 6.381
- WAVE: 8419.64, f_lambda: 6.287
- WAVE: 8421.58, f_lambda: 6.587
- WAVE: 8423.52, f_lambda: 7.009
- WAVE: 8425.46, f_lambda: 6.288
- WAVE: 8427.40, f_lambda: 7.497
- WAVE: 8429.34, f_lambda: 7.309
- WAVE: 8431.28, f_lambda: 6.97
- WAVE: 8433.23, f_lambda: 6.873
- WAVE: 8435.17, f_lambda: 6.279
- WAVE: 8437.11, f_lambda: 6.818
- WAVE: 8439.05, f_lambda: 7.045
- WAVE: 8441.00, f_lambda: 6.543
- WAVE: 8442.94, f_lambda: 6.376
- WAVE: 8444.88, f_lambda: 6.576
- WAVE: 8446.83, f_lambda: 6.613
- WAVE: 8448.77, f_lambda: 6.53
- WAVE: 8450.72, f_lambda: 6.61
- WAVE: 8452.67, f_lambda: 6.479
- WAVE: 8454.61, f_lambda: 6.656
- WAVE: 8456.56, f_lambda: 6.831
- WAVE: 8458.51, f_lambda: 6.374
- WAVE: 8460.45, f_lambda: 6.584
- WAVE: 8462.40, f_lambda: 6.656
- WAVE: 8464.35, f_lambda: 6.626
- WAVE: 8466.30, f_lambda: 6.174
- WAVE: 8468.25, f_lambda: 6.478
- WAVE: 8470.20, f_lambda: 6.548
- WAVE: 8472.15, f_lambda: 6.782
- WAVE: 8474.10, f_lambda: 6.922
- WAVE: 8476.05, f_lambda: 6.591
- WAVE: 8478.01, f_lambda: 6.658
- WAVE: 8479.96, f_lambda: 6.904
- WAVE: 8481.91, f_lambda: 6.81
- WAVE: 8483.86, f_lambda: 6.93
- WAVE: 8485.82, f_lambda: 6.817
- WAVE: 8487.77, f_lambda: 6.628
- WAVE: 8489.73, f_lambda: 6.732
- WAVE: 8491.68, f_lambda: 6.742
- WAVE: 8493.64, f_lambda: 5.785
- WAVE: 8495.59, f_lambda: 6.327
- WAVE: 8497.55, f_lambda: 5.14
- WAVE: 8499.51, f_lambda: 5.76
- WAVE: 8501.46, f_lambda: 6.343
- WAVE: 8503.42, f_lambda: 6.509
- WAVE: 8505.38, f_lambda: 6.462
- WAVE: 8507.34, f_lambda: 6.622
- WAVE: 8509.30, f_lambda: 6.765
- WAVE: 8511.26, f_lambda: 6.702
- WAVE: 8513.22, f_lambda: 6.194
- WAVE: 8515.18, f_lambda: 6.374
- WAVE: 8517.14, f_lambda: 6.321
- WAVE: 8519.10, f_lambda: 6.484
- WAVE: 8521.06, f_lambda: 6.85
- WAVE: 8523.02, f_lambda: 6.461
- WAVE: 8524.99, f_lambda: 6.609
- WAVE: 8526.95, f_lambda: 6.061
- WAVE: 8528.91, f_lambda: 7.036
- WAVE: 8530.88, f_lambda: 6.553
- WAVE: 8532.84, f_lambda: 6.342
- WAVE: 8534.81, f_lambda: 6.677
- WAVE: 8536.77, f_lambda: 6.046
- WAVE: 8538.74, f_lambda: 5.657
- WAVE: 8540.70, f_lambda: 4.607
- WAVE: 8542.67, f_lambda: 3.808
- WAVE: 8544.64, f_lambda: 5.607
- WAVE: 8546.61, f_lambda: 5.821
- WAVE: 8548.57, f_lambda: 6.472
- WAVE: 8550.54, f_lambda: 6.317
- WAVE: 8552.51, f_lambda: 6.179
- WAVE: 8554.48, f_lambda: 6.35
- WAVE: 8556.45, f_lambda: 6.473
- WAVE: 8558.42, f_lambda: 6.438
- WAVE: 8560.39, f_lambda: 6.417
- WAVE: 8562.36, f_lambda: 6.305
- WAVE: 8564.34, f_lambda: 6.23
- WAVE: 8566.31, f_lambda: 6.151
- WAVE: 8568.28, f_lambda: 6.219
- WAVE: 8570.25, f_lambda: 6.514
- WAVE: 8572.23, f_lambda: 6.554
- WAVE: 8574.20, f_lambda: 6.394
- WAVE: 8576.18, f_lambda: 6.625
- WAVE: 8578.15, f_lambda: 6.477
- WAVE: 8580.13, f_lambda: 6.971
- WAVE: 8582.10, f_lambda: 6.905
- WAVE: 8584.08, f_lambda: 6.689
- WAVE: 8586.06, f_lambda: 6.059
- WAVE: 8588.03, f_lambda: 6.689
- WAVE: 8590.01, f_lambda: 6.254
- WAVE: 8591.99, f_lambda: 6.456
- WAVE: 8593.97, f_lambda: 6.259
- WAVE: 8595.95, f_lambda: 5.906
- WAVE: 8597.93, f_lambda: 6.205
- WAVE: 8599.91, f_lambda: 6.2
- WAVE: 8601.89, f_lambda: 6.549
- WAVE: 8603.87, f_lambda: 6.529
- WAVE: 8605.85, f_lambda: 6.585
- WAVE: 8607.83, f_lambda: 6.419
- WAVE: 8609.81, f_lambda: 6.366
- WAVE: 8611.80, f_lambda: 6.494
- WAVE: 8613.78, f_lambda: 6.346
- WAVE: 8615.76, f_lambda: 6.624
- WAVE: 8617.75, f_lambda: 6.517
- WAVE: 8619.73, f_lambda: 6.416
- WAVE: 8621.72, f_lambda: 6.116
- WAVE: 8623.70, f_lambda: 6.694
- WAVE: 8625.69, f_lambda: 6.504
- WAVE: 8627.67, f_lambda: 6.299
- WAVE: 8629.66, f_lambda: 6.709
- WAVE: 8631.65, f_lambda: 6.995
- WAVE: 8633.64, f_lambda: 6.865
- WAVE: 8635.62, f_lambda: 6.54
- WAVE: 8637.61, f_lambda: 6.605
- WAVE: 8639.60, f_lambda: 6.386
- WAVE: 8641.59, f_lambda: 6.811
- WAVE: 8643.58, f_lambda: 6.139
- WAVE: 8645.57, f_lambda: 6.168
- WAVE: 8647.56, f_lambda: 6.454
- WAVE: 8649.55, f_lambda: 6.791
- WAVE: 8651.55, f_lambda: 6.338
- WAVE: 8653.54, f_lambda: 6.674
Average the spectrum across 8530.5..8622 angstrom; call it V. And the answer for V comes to 6.27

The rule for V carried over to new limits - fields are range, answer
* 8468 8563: 6.33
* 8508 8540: 6.43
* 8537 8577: 6.05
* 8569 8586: 6.6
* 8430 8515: 6.55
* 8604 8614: 6.46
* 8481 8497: 6.56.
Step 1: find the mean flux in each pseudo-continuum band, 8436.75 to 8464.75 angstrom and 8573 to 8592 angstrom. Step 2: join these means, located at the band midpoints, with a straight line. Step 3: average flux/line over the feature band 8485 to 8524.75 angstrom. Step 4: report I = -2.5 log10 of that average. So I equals 0.03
